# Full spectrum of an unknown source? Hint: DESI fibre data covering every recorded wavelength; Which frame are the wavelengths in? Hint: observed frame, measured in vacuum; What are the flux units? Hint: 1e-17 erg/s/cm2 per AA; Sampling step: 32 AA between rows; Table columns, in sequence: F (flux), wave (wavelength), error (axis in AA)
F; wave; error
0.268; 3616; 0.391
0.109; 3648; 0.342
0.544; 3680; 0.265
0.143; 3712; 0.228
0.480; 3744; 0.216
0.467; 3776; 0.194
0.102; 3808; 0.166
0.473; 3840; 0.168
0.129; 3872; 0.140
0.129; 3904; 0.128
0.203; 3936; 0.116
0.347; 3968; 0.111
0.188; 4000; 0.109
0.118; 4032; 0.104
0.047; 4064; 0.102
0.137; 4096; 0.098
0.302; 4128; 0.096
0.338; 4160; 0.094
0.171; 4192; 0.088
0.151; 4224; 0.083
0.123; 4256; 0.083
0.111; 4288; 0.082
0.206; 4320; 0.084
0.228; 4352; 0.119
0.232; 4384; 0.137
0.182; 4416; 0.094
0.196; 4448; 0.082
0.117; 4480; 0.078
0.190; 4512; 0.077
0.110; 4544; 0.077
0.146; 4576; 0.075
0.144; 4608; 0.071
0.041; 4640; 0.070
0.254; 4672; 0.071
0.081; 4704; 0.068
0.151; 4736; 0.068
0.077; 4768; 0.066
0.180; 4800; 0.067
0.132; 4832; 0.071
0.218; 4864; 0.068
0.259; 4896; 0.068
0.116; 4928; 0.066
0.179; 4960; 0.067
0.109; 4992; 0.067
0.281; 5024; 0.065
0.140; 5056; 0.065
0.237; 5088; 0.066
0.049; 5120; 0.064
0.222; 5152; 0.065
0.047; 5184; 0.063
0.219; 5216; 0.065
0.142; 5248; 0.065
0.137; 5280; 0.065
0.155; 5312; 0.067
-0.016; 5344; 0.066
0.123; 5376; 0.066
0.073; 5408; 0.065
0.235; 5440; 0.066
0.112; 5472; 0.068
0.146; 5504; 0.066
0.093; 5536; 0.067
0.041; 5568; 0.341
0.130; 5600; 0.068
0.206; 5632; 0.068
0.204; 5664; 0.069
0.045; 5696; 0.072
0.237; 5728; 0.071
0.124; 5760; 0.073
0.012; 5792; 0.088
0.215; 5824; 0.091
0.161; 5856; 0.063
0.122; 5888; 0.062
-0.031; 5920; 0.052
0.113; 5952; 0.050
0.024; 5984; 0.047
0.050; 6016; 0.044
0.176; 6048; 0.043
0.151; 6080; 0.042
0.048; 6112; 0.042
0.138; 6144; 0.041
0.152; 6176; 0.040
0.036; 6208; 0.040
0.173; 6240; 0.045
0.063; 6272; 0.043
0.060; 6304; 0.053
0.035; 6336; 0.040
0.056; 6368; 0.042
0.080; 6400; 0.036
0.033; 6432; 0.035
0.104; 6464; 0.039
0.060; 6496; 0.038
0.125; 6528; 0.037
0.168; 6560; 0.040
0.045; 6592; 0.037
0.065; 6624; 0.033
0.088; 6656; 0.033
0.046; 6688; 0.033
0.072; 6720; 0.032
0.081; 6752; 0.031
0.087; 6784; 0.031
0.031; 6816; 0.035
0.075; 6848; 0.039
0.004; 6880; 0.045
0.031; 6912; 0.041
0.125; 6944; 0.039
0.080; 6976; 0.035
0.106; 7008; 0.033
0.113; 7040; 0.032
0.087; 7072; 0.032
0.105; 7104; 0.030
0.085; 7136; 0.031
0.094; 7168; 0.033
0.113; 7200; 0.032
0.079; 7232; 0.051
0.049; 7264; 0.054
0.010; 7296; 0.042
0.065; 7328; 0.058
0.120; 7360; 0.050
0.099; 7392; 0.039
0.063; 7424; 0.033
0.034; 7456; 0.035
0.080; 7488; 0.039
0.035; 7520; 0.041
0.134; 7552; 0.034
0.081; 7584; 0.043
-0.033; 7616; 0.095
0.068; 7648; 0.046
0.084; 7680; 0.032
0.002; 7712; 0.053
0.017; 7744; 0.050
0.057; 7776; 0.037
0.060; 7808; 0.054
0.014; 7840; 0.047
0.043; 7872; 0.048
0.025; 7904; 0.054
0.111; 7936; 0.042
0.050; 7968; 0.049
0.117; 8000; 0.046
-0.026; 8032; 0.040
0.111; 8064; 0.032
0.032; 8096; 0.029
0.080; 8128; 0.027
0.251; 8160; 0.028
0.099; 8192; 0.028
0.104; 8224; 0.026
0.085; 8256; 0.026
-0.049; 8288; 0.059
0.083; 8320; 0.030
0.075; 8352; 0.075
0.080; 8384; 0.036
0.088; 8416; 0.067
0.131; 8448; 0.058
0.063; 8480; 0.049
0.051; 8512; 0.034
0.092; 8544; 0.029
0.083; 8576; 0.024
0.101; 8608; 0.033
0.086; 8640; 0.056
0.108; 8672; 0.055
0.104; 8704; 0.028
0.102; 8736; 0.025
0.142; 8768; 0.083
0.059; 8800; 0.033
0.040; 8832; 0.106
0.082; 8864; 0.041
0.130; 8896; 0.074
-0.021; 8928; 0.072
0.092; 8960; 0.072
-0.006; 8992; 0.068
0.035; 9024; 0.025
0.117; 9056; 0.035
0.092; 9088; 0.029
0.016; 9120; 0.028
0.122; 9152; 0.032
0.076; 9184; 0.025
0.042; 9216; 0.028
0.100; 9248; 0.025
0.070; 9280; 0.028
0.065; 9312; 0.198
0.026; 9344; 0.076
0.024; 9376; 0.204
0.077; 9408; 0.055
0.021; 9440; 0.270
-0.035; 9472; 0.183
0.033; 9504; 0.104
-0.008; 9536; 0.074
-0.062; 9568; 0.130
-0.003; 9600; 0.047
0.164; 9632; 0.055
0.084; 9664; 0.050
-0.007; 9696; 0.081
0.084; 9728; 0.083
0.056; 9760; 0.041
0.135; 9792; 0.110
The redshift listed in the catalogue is 1.186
